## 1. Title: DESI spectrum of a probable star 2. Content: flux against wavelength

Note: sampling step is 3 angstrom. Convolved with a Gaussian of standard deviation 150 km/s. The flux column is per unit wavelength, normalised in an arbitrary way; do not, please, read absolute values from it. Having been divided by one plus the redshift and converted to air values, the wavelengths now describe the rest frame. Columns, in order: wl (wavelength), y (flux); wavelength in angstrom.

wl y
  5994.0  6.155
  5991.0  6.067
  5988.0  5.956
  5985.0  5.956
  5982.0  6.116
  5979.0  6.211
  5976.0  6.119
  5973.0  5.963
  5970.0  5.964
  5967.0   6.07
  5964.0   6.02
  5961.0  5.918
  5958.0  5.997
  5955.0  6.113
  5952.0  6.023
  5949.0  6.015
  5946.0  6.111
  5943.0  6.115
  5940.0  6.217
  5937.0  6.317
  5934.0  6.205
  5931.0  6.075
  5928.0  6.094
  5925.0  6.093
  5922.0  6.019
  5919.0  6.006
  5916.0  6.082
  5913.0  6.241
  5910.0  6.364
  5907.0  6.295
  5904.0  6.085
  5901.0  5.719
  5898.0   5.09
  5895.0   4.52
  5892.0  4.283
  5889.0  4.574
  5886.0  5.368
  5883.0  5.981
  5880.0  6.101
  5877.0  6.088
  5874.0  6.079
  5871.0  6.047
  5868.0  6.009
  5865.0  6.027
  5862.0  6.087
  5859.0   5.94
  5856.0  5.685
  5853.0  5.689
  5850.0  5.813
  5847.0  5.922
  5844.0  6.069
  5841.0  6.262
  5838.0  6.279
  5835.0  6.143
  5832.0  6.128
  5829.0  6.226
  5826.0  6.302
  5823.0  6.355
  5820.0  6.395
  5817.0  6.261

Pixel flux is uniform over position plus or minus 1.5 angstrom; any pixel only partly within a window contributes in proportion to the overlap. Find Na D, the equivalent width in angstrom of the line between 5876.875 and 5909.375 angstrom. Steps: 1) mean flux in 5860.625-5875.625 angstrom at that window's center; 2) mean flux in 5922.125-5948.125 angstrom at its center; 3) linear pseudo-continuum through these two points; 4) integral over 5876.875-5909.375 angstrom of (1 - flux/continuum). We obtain 3.3 angstrom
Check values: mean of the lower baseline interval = 6.05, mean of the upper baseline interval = 6.14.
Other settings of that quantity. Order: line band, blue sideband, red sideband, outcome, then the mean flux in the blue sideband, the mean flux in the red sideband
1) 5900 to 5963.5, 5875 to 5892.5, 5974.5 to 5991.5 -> -3.72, 5.48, 6.07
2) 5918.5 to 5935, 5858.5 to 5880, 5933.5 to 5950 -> 0.16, 6.05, 6.17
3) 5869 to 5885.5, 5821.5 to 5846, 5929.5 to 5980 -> 0.41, 6.21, 6.08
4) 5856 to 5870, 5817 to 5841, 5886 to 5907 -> -0.68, 6.26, 5.16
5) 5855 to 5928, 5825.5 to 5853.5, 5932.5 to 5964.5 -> 3.64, 6.09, 6.1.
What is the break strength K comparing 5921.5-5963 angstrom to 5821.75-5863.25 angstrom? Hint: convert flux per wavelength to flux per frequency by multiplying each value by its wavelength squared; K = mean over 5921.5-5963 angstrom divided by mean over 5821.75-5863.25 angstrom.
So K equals 1.0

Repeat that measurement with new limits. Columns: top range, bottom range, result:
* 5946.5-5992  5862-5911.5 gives 1.09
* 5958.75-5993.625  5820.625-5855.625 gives 1.04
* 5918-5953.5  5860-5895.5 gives 1.11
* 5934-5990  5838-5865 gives 1.06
